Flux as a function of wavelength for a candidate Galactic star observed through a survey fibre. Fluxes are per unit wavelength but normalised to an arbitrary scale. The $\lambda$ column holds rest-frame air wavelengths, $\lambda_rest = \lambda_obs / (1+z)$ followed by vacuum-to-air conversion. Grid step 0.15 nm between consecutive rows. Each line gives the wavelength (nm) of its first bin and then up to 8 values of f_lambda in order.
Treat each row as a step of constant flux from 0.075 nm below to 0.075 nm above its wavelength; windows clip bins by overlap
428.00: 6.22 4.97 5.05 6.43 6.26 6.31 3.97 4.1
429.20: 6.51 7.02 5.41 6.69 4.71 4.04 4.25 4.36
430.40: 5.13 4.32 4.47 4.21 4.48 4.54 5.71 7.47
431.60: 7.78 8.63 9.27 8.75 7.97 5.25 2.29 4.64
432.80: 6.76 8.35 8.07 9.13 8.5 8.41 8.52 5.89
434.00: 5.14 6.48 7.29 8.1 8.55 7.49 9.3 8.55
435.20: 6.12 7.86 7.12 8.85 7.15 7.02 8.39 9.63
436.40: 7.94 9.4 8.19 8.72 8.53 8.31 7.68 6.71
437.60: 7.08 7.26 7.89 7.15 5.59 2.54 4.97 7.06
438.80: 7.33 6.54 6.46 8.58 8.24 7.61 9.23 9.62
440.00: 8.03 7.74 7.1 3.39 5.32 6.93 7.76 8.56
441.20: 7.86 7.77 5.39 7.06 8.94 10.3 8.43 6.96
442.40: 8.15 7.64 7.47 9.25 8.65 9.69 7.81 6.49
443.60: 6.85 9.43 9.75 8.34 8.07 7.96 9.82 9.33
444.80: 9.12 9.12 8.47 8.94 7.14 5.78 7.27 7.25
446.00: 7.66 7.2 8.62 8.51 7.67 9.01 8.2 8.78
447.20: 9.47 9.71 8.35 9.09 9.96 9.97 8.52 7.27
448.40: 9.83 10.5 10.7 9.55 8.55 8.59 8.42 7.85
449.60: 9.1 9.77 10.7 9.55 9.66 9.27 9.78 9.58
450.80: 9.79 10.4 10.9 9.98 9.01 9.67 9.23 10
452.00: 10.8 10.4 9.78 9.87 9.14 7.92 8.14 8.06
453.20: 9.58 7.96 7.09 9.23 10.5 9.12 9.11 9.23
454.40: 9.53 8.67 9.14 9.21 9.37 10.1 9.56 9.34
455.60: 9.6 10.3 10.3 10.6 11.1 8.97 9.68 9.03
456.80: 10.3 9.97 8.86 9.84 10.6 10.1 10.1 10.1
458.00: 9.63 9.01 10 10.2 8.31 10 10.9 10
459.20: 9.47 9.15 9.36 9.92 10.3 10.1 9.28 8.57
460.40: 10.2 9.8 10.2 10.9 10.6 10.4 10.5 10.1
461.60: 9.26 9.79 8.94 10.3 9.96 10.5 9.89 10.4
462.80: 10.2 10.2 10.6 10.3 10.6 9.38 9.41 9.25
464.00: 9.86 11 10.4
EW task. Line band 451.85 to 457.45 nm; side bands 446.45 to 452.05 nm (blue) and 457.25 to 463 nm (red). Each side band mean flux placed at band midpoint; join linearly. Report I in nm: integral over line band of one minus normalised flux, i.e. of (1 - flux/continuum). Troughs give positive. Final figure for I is 0.106 nm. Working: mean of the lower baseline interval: 9.37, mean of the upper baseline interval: 9.93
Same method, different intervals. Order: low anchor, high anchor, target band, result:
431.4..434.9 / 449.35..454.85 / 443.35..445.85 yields 0.11 nm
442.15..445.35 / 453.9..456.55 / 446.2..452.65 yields -0.25 nm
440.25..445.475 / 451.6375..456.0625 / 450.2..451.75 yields -0.13 nm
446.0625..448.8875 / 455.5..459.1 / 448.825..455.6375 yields 0.06 nm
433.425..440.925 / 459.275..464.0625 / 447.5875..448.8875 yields -0.14 nm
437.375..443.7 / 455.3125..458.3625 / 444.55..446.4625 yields 0.02 nm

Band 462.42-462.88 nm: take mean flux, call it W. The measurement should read 10.2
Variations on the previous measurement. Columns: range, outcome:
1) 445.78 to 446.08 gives 7.45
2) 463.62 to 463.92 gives 9.33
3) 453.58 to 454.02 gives 9.63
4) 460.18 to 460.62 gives 9.53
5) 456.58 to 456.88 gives 9.68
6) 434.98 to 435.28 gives 7.32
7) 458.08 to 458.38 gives 9.52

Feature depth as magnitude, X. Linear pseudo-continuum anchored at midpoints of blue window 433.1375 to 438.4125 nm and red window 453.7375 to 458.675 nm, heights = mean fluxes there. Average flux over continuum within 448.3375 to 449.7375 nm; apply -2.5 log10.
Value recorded -0.04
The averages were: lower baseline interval 7.63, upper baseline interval 9.68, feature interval 9.25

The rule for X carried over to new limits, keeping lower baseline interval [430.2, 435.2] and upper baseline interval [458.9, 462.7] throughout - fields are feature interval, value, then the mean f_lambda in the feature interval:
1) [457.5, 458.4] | -0.02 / 9.83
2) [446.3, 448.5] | -0.06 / 8.89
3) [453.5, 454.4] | -0.01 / 9.25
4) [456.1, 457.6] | -0.04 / 9.85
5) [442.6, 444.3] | -0.05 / 8.33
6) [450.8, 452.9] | -0.09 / 9.72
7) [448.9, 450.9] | -0.07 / 9.3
